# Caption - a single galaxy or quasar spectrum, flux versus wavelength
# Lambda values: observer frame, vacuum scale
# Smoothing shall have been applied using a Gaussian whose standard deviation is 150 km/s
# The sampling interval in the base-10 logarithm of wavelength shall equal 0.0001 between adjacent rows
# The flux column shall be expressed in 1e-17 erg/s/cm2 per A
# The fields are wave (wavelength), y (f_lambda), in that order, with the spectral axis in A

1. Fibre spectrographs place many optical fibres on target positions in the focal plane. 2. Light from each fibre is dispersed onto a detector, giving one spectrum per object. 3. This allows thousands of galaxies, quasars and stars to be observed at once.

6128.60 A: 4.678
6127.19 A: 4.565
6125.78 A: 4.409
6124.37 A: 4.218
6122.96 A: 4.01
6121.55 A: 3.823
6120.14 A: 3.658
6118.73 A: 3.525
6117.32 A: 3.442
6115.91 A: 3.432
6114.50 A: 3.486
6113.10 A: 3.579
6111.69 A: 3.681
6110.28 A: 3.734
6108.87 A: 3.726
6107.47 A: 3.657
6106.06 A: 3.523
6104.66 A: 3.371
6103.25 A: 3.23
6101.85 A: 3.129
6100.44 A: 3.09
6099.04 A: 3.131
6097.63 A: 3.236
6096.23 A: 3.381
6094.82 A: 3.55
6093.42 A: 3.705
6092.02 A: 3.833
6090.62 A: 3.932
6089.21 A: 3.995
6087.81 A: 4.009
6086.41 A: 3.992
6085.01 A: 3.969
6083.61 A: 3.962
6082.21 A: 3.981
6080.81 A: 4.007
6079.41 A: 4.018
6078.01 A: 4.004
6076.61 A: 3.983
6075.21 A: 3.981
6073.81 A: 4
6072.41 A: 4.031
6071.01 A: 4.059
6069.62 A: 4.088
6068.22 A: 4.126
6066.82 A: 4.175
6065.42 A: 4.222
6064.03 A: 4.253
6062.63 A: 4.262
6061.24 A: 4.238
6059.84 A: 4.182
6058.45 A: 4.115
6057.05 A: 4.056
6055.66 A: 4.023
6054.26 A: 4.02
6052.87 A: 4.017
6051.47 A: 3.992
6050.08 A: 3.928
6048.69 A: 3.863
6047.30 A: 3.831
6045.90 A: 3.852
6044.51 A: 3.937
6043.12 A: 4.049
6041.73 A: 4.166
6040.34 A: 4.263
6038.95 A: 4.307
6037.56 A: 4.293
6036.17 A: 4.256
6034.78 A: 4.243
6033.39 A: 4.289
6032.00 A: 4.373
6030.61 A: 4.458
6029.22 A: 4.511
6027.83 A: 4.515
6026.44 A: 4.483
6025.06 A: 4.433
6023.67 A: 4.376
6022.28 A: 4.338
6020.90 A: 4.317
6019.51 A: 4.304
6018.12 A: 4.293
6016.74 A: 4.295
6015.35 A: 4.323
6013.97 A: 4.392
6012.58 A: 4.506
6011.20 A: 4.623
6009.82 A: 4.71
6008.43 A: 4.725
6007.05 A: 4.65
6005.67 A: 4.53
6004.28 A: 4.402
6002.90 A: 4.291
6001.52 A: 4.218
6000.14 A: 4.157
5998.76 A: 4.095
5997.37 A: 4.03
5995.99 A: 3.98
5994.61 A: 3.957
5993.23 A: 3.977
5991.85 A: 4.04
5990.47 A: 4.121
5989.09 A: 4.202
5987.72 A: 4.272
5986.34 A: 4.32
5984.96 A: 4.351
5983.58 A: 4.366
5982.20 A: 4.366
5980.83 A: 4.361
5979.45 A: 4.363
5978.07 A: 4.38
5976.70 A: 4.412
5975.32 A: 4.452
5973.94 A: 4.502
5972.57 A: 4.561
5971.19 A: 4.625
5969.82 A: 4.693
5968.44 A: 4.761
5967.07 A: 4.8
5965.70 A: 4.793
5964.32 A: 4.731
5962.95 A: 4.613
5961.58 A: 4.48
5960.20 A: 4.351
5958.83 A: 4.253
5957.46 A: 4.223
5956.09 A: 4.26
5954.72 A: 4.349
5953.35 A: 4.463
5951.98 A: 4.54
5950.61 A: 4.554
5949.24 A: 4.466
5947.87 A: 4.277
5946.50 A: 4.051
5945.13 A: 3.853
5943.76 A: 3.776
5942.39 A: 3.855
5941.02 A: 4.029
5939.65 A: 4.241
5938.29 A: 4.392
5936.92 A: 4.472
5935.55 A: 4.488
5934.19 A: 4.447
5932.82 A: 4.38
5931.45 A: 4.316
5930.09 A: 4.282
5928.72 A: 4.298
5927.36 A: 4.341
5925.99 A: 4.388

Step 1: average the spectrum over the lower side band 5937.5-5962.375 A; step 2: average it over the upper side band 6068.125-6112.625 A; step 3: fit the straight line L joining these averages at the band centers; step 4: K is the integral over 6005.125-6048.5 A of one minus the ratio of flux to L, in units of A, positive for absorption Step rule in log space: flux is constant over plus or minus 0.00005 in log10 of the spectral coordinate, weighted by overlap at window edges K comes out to -3.9 A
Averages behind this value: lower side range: 4.25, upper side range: 3.75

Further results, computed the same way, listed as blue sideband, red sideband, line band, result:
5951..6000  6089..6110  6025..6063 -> -2.8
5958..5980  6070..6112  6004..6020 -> -0.8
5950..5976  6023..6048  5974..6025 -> 0.8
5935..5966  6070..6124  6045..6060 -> -0.3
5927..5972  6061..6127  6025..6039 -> -1.1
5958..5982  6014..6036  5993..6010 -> 0.6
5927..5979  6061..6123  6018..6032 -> -1.2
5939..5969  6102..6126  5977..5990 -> -0.3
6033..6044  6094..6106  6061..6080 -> -1.8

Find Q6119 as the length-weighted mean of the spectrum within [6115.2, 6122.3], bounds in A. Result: 3.58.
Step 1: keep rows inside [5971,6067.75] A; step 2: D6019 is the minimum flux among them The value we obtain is 3.831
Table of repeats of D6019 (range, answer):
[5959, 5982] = 4.351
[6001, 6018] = 4.218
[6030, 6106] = 3.09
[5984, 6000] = 3.957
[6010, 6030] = 4.293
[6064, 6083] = 3.981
